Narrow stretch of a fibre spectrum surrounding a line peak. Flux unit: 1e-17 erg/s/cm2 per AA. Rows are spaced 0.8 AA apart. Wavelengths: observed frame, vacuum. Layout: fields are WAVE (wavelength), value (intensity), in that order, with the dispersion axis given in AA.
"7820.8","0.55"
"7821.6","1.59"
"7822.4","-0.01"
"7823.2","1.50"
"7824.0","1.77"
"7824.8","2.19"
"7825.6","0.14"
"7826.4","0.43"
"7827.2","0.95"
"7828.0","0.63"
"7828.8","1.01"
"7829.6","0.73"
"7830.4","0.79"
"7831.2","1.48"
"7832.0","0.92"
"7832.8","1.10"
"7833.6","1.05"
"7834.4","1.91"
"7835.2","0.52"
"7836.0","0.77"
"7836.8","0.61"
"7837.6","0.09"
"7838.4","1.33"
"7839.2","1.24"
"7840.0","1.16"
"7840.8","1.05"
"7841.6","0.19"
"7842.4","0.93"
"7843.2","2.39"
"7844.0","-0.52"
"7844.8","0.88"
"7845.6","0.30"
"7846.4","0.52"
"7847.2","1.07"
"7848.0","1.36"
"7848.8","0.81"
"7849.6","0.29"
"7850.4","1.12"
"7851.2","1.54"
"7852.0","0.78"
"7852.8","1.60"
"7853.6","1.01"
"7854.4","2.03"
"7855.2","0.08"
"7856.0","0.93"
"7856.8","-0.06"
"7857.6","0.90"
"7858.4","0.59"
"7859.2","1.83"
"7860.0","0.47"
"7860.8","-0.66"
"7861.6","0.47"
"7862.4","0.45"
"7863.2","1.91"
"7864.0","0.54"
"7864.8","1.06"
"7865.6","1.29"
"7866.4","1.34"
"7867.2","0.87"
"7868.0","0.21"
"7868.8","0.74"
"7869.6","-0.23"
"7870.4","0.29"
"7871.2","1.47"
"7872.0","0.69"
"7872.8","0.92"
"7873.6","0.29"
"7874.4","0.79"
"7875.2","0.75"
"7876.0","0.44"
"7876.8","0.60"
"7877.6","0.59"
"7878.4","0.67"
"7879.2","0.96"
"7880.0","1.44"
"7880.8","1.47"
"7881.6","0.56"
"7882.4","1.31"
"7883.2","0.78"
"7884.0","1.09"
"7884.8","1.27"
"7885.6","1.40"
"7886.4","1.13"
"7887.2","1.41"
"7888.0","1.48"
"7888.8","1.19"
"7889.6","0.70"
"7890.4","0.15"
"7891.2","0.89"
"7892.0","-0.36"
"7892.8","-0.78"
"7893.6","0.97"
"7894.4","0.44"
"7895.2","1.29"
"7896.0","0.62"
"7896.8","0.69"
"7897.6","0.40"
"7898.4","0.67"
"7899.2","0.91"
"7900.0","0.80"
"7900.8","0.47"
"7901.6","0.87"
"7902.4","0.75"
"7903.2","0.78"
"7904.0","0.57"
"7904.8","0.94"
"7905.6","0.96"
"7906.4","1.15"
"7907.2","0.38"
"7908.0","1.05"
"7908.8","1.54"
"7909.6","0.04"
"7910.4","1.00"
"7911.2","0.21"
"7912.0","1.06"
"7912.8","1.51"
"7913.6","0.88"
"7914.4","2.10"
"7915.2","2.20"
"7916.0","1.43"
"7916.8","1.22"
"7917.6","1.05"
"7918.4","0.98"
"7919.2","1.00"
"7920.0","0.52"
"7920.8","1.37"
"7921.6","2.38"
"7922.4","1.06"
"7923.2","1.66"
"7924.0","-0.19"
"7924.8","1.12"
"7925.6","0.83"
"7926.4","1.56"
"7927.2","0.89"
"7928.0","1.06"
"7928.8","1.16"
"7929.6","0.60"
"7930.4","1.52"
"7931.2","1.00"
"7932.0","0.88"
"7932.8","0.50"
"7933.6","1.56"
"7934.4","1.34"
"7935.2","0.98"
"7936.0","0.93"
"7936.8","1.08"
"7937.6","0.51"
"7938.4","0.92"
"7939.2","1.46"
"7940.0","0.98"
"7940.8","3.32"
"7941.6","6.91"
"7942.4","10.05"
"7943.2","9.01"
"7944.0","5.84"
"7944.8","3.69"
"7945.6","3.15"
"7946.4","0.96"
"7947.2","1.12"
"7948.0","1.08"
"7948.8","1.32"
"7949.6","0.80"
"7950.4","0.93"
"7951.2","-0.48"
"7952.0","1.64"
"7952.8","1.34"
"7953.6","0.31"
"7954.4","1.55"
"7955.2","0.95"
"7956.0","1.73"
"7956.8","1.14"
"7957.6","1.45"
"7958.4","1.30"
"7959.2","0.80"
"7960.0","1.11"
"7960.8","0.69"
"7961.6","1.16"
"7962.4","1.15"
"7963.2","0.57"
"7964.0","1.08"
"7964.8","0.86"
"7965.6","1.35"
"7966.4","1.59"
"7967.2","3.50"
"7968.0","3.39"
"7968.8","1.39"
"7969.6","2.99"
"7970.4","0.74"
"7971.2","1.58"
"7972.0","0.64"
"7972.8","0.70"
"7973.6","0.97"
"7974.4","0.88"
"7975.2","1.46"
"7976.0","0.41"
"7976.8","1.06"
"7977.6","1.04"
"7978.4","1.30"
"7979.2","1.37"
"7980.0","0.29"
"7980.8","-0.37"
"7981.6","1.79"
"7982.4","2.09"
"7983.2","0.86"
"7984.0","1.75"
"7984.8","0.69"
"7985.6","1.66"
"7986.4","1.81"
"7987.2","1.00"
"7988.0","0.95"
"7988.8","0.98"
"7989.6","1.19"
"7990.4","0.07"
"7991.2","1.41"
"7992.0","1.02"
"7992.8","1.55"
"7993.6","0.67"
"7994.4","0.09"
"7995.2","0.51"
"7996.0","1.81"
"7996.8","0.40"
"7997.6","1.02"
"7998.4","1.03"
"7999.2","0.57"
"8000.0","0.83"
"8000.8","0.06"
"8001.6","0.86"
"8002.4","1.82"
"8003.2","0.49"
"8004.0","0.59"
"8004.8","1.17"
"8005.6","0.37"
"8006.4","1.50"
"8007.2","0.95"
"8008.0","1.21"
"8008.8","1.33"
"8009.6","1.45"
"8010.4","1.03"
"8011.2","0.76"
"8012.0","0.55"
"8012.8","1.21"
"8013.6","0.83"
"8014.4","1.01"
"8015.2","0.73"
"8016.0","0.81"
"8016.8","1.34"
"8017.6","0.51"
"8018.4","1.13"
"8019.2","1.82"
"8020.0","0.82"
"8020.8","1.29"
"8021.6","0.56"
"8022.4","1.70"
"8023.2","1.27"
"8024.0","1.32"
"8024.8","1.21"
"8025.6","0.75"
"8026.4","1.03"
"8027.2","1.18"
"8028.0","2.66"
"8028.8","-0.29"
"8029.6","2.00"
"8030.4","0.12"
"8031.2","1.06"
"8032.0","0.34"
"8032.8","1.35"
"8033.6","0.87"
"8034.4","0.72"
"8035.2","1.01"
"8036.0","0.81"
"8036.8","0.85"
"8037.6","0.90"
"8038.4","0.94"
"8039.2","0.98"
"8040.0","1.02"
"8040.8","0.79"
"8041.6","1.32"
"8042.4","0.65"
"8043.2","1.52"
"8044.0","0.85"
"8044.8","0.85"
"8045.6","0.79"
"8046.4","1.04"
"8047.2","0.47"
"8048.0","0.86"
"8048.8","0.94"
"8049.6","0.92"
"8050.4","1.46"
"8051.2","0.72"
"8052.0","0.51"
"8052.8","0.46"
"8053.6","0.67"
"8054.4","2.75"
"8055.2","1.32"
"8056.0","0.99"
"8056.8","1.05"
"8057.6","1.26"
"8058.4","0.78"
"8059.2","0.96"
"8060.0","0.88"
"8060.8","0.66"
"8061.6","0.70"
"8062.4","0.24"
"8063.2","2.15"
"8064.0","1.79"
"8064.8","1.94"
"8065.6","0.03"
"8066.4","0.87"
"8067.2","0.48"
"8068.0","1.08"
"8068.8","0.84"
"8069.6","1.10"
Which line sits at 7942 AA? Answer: H-alpha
